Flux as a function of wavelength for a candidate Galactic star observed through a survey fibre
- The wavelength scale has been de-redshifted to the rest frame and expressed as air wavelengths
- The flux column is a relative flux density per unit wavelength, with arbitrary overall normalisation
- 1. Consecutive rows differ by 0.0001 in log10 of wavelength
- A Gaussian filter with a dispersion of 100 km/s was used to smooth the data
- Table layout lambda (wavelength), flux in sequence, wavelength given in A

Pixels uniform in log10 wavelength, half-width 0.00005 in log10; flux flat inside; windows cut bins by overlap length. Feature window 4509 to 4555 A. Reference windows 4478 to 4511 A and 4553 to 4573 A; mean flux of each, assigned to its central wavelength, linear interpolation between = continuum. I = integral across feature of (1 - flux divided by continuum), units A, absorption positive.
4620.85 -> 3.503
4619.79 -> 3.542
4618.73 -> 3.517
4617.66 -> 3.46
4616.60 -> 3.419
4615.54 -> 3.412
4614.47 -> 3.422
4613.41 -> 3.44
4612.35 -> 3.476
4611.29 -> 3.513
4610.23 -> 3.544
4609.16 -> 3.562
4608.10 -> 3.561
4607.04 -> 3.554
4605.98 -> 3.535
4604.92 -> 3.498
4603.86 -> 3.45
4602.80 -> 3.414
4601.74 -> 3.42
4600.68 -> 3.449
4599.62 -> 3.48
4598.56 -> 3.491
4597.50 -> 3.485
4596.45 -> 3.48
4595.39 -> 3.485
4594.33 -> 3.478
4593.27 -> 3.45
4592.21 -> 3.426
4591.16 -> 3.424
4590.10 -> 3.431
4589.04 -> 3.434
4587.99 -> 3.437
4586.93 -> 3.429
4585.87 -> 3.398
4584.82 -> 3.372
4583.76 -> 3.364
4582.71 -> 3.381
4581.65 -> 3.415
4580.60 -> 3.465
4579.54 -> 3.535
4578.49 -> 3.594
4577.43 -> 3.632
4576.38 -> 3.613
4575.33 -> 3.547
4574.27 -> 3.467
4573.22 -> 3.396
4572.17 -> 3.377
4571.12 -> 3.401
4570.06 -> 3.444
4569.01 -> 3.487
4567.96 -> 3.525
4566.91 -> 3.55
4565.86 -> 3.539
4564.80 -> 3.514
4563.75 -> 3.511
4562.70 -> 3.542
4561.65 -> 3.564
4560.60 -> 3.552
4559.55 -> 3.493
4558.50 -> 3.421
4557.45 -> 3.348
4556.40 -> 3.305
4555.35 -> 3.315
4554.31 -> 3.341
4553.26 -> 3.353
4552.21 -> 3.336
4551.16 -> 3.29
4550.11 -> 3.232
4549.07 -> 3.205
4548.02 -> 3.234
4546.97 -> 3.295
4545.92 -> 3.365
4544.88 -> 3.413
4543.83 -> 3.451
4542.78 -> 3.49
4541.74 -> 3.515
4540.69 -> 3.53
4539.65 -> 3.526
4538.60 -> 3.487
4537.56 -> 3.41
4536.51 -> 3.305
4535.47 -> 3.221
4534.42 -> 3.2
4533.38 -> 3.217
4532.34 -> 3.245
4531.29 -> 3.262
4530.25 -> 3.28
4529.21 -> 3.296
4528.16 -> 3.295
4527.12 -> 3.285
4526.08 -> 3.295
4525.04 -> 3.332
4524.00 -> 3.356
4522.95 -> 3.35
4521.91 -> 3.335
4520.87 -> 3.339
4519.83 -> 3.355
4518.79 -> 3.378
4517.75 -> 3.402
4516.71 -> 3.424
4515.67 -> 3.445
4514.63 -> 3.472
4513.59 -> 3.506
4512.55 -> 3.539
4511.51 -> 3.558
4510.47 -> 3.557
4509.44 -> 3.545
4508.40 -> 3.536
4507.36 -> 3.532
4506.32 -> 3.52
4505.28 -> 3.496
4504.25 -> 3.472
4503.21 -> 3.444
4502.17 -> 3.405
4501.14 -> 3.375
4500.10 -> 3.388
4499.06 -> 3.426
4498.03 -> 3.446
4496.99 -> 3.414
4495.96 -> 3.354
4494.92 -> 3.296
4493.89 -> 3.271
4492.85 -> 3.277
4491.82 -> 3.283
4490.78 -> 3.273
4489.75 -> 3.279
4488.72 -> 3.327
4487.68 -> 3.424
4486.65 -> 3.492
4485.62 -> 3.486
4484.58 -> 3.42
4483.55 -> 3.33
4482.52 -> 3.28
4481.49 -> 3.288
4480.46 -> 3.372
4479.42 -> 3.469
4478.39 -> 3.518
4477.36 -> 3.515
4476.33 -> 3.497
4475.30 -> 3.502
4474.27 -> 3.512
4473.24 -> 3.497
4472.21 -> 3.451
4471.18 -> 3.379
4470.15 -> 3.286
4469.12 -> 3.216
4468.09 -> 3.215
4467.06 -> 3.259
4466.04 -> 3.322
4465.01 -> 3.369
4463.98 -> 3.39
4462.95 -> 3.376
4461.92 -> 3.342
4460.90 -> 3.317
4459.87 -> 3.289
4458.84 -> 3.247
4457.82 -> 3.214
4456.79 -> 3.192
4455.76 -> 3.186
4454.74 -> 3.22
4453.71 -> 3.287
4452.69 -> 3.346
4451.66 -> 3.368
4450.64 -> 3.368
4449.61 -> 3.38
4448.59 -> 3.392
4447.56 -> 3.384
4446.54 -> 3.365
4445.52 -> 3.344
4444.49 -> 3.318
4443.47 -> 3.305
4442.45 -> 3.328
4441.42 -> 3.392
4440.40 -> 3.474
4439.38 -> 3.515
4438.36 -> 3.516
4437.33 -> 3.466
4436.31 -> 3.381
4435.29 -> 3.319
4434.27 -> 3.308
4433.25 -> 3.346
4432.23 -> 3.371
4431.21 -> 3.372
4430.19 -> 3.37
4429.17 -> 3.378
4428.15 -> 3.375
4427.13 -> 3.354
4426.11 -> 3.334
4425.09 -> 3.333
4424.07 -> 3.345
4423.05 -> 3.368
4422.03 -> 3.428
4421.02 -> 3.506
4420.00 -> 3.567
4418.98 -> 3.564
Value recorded 0.8 A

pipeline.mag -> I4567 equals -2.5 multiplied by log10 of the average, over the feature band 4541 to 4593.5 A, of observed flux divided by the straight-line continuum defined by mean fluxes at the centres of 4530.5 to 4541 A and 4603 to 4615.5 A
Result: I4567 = -0.01 mag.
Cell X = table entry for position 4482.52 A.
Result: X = 3.28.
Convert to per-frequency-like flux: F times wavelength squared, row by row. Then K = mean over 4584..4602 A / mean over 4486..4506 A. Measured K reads 1.06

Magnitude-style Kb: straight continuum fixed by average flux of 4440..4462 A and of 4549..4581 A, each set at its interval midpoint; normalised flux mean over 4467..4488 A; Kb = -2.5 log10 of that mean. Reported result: -0.02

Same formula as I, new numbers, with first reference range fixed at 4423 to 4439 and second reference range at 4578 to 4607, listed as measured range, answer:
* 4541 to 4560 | 0.42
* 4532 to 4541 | 0.21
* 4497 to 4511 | -0.25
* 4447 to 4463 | 0.37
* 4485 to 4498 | 0.19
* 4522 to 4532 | 0.34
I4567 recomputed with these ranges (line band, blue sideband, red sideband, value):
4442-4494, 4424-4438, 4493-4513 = 0.02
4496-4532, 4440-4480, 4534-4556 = -0.02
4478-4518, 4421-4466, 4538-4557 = -0.02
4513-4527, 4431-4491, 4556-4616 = 0.01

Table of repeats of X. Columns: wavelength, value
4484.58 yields 3.42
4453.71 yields 3.287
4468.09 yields 3.215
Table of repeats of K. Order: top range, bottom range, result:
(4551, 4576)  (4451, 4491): 1.07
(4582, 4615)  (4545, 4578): 1.03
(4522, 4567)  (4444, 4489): 1.04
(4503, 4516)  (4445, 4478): 1.07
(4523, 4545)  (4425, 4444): 1.04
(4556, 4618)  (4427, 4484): 1.09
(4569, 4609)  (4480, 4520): 1.06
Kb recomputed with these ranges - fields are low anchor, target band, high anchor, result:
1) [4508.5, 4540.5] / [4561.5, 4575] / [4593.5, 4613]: -0.01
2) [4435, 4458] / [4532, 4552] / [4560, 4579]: 0.04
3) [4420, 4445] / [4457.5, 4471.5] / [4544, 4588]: 0.03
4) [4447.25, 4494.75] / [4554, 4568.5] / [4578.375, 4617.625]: -0.01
